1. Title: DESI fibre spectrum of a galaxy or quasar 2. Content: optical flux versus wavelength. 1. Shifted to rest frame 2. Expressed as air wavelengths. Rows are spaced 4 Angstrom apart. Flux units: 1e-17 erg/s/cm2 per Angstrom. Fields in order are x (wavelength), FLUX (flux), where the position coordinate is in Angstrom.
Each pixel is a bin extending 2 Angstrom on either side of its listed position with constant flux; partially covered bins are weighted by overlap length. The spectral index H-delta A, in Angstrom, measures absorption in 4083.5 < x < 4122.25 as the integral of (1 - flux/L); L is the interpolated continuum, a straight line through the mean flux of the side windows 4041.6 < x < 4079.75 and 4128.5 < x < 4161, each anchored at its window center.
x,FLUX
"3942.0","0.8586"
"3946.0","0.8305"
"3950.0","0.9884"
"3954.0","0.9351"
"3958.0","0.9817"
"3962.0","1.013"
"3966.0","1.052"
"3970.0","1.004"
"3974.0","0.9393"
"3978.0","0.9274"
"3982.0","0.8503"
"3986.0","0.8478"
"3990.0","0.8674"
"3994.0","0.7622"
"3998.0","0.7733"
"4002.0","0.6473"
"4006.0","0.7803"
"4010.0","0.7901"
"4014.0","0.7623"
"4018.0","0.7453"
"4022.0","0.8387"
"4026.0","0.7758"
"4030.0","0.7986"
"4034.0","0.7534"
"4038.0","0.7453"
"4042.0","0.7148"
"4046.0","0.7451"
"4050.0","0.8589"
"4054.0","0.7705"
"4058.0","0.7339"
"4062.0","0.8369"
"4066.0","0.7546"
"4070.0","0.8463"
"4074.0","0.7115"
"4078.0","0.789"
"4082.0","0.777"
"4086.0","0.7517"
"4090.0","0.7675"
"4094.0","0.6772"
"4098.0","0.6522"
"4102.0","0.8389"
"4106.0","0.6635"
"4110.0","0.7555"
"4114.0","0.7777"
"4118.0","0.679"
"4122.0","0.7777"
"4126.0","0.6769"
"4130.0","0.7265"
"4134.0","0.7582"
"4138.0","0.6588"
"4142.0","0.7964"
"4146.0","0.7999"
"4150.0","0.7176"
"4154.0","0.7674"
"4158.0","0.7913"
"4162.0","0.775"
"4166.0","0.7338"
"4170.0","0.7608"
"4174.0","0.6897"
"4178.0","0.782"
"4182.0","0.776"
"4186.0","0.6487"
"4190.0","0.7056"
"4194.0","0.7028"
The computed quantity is 1.68 Angstrom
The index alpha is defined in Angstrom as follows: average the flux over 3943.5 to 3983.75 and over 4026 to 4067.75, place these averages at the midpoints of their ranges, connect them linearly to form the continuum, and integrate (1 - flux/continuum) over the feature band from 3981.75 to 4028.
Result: 4.2 Angstrom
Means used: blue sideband 0.952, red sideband 0.772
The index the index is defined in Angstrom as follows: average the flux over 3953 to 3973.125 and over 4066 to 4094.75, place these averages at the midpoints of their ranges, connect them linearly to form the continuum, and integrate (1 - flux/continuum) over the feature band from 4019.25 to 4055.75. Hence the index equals 3.1 Angstrom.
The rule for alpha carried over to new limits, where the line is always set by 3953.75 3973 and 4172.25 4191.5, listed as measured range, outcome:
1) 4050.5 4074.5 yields 2.4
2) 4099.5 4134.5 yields 2.9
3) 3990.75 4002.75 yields 2.6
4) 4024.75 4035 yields 1.5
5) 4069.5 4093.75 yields 2.5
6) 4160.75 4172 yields -0.2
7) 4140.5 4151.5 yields -0.1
